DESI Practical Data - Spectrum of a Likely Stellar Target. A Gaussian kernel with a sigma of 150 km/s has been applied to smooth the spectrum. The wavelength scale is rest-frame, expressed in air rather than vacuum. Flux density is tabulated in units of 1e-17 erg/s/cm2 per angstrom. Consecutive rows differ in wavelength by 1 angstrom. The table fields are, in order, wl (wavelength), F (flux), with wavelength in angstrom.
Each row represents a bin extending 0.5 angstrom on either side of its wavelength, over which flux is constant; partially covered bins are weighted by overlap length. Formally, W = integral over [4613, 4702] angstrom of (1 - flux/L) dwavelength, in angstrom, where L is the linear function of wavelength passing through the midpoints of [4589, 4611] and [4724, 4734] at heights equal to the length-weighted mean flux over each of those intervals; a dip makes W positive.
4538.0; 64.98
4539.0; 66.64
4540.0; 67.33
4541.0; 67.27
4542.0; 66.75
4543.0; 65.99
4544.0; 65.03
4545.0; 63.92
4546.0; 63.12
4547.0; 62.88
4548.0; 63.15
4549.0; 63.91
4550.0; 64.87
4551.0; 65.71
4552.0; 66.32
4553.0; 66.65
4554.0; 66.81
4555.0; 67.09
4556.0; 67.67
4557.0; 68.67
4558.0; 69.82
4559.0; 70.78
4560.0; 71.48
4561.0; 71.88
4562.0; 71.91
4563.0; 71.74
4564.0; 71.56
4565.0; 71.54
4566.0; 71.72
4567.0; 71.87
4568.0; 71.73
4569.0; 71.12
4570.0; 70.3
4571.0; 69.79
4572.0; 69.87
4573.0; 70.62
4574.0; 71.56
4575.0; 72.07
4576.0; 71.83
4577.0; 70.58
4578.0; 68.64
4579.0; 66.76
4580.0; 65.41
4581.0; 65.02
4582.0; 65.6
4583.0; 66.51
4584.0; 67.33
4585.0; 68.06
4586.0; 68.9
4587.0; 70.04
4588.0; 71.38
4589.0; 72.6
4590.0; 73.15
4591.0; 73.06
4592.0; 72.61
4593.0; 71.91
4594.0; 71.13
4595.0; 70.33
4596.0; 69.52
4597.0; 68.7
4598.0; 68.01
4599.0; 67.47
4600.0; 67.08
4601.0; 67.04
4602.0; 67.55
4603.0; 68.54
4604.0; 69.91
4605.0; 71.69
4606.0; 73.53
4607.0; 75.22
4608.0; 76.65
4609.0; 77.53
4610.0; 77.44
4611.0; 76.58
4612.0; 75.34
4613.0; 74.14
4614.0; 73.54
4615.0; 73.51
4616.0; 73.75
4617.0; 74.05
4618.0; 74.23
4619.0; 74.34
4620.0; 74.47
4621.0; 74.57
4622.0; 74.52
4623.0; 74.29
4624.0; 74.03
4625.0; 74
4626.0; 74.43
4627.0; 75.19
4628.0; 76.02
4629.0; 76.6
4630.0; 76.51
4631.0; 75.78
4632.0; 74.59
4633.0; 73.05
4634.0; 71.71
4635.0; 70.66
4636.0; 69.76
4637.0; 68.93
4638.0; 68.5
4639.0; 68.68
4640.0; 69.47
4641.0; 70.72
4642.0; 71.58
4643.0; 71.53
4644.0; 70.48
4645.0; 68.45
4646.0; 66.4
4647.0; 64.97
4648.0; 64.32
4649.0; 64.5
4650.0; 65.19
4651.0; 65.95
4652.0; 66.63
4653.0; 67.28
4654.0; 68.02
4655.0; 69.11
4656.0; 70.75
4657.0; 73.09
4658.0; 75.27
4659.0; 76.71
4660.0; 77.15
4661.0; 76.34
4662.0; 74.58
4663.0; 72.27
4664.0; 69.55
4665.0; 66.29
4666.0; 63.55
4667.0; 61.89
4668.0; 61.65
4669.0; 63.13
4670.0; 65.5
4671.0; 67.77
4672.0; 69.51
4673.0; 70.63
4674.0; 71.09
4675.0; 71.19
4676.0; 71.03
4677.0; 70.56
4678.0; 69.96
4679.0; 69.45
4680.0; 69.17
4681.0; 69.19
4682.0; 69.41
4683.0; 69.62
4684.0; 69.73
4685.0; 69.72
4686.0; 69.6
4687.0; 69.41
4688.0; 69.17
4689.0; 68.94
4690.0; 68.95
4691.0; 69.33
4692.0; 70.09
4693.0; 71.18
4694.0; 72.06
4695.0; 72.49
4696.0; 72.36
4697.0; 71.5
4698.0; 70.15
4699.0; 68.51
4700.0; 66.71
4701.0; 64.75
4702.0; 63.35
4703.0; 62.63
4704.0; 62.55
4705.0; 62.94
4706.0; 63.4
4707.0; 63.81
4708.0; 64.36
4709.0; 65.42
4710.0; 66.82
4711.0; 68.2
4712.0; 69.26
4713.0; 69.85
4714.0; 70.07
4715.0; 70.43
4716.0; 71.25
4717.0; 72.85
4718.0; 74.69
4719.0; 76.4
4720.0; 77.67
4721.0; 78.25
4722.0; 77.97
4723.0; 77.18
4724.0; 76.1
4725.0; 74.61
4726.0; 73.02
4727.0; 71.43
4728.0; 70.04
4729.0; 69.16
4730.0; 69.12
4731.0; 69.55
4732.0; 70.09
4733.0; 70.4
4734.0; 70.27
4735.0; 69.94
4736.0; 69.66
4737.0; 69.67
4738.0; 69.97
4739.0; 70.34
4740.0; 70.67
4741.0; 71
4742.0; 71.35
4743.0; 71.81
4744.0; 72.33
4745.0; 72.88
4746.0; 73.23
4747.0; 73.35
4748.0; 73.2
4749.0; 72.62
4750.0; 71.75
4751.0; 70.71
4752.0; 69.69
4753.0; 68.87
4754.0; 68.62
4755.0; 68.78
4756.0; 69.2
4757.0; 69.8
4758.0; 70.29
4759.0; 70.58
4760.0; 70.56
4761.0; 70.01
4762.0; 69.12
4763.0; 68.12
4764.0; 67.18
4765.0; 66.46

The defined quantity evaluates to 1.0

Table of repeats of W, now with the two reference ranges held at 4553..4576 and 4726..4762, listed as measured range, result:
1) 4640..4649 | 0.3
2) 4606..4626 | -1.2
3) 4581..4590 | 0.2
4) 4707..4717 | 0.3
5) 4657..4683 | 0.3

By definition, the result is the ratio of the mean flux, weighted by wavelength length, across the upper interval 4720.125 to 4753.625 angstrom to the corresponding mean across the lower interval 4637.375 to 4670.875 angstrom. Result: 1.0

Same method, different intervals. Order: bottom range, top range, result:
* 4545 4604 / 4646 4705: 1.00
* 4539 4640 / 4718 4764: 1.01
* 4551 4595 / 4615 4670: 1.01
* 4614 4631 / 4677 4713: 0.91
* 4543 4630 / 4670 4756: 0.99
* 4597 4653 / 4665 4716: 0.95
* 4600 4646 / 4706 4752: 0.98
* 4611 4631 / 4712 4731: 0.98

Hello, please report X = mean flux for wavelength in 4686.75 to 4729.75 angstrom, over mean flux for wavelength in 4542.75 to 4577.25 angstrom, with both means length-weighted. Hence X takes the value 1.02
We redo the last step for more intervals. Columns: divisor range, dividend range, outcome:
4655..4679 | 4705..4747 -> 1.02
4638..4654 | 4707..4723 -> 1.05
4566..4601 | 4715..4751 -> 1.04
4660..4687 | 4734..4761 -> 1.02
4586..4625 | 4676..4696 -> 0.97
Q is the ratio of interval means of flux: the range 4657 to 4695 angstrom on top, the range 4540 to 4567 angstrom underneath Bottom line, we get 1.03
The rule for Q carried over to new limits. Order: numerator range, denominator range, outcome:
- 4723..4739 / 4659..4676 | 1.03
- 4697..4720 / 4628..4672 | 0.97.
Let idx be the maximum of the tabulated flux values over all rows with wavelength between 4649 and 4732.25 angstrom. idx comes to 78.25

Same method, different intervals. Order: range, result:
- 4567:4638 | 77.53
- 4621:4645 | 76.6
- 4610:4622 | 77.44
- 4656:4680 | 77.15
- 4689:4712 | 72.49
